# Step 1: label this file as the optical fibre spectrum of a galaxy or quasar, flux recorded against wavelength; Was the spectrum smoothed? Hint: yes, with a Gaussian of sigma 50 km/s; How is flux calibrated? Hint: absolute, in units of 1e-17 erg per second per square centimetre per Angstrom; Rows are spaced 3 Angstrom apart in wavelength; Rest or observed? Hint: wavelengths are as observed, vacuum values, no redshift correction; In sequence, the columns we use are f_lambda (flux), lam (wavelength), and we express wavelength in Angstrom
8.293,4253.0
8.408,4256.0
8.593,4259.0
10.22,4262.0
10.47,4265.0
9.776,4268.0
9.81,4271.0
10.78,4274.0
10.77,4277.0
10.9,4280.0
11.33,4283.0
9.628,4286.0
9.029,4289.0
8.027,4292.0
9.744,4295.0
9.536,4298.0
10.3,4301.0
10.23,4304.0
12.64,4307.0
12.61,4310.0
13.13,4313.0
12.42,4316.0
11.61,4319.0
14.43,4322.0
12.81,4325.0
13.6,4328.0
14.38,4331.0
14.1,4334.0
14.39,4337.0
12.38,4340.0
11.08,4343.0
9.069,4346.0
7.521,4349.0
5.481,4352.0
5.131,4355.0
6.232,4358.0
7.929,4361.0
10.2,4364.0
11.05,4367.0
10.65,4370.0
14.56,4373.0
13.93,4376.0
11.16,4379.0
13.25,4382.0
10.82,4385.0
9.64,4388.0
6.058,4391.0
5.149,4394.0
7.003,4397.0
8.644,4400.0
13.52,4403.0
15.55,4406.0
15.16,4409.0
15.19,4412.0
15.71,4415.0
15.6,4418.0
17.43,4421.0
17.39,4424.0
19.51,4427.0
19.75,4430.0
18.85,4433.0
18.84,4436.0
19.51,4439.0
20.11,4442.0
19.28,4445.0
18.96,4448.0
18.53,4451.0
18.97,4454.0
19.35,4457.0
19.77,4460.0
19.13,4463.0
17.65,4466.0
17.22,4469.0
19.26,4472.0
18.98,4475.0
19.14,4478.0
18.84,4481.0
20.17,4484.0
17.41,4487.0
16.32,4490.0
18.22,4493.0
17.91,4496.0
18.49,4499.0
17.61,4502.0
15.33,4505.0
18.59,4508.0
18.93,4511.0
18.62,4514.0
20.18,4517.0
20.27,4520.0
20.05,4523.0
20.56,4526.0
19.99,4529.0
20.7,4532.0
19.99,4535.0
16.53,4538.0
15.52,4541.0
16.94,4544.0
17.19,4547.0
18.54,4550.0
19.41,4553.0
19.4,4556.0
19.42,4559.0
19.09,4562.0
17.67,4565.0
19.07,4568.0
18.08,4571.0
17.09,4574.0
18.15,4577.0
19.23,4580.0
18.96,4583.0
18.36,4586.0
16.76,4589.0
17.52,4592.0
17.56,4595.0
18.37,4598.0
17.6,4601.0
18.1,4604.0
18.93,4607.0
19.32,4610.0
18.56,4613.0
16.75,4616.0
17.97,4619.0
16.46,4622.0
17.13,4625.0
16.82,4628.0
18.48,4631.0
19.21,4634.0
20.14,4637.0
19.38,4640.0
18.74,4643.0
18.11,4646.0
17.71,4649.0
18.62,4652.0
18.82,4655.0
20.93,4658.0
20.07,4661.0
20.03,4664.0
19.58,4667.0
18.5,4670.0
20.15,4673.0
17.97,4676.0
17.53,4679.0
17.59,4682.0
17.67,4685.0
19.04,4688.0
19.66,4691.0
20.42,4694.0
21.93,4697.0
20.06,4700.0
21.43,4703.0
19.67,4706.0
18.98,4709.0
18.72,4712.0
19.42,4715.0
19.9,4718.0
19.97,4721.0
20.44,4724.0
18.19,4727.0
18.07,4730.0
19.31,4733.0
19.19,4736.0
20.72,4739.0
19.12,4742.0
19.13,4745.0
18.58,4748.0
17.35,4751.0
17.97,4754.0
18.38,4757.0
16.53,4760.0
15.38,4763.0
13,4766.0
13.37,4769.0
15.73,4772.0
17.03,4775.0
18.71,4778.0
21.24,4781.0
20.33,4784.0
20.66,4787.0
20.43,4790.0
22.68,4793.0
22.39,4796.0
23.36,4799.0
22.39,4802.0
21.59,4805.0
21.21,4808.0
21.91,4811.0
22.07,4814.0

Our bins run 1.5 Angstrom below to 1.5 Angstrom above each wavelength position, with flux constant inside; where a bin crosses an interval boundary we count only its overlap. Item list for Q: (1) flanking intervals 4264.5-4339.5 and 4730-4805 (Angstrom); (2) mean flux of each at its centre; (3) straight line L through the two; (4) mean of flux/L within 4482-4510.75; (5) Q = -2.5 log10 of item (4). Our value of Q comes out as -0.22 mag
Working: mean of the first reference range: 11.5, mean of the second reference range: 18.9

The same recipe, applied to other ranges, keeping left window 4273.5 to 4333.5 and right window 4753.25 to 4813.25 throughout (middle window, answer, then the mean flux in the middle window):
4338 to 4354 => 0.306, 9.15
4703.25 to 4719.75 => -0.082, 19.5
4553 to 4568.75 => -0.209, 19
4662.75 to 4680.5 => -0.090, 18.9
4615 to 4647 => -0.083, 18.1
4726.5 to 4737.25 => -0.017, 18.7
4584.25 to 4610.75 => -0.113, 18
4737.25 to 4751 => -0.031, 19.2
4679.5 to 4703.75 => -0.105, 19.6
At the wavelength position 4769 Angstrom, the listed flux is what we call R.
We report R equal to 13.37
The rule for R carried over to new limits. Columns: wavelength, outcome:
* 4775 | 17.03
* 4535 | 19.99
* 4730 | 18.07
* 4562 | 19.09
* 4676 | 17.97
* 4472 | 19.26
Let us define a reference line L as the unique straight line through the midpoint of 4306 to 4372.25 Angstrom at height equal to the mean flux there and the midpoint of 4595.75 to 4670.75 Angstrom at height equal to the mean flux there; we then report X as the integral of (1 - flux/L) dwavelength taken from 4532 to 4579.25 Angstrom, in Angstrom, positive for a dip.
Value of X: -4.7 Angstrom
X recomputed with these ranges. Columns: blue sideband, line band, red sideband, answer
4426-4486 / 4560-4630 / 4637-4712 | 4.4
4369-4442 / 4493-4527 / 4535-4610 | -4.4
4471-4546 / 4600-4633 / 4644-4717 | 2.0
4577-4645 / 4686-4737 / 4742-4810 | -2.7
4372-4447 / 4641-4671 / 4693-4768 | -2.2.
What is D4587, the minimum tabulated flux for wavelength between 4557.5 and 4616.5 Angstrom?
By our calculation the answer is 16.75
